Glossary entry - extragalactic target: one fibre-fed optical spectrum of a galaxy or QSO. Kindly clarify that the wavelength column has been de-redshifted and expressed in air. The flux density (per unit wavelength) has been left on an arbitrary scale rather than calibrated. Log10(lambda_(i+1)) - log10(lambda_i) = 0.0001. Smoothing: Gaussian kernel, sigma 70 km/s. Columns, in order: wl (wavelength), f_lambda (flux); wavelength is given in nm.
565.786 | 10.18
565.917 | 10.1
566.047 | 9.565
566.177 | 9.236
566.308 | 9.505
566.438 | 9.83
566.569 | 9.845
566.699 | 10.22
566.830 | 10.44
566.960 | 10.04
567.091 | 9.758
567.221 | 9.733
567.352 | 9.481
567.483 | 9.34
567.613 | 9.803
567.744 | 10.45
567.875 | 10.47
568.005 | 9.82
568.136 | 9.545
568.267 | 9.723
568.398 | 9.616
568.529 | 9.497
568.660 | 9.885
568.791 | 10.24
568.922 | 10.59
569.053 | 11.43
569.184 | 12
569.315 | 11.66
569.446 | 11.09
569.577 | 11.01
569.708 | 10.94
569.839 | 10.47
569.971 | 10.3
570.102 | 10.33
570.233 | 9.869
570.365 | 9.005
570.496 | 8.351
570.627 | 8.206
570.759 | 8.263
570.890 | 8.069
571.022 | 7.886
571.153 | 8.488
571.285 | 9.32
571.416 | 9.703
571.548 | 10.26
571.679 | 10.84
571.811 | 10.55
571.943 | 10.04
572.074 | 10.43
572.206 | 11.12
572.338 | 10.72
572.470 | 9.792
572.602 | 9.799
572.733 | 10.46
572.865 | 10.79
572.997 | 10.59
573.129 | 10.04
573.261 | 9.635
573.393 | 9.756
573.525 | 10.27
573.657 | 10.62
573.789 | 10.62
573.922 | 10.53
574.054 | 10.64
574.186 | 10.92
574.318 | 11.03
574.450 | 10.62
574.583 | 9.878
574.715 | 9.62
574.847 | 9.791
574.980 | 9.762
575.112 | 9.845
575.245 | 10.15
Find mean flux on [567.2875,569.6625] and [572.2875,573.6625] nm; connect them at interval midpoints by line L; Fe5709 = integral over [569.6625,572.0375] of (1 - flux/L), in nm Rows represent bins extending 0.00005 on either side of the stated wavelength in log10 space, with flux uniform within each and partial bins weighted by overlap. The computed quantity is 0.18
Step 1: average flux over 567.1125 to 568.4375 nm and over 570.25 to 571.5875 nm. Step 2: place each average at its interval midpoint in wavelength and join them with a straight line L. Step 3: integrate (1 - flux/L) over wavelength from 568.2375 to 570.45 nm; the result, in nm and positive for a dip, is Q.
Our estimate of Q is -0.28 nm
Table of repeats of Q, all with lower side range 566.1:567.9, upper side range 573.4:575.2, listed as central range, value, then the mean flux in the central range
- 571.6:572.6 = -0.03 nm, 10.4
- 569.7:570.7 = 0.04 nm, 9.6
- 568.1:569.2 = -0.03 nm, 10.2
